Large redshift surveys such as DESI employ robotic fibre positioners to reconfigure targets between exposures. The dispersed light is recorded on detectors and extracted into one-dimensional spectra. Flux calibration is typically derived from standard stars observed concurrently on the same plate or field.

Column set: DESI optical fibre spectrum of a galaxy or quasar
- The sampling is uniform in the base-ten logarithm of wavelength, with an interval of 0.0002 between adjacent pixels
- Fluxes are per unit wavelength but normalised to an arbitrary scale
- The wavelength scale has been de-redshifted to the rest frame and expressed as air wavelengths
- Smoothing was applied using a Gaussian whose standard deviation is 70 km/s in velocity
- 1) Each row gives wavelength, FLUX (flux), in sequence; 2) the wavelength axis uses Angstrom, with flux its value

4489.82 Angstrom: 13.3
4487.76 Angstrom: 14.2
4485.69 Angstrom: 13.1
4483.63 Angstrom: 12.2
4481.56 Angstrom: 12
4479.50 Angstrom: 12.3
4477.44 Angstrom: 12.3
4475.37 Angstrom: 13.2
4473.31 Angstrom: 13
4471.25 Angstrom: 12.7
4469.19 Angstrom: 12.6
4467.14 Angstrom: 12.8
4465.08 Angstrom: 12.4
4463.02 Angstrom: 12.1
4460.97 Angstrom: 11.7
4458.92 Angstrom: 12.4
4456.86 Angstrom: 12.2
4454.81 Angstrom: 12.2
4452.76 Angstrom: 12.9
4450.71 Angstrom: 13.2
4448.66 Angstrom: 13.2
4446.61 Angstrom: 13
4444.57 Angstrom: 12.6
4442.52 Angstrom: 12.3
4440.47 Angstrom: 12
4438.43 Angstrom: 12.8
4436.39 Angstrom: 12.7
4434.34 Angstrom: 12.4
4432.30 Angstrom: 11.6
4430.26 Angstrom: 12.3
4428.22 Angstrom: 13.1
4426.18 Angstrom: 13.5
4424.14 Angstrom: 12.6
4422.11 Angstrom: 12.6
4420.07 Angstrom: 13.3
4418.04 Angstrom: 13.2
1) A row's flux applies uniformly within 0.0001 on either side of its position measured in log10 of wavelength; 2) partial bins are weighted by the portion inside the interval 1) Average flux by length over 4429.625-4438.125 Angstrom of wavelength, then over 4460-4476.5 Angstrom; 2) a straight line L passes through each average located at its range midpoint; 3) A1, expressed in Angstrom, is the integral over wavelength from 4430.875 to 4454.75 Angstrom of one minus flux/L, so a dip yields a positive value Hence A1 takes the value -0.4 Angstrom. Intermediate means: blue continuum 12.3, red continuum 12.6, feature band 12.6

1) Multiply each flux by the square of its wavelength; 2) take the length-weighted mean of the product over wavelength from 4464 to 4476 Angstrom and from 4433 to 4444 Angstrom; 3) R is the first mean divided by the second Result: 1.04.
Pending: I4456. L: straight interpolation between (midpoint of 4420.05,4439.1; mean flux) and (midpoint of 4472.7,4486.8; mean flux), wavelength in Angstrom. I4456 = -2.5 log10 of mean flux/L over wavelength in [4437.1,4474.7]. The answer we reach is 0.00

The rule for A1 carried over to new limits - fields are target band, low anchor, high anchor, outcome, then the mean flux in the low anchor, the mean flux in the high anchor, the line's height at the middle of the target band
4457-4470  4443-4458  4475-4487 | 0.33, 12.7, 12.5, 12.6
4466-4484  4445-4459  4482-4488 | 0.39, 12.7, 12.9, 12.9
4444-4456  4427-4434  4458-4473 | -0.44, 12.4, 12.4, 12.4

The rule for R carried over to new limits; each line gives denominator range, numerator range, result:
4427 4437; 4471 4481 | 1.04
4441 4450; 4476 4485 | 0.98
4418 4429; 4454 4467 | 0.95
